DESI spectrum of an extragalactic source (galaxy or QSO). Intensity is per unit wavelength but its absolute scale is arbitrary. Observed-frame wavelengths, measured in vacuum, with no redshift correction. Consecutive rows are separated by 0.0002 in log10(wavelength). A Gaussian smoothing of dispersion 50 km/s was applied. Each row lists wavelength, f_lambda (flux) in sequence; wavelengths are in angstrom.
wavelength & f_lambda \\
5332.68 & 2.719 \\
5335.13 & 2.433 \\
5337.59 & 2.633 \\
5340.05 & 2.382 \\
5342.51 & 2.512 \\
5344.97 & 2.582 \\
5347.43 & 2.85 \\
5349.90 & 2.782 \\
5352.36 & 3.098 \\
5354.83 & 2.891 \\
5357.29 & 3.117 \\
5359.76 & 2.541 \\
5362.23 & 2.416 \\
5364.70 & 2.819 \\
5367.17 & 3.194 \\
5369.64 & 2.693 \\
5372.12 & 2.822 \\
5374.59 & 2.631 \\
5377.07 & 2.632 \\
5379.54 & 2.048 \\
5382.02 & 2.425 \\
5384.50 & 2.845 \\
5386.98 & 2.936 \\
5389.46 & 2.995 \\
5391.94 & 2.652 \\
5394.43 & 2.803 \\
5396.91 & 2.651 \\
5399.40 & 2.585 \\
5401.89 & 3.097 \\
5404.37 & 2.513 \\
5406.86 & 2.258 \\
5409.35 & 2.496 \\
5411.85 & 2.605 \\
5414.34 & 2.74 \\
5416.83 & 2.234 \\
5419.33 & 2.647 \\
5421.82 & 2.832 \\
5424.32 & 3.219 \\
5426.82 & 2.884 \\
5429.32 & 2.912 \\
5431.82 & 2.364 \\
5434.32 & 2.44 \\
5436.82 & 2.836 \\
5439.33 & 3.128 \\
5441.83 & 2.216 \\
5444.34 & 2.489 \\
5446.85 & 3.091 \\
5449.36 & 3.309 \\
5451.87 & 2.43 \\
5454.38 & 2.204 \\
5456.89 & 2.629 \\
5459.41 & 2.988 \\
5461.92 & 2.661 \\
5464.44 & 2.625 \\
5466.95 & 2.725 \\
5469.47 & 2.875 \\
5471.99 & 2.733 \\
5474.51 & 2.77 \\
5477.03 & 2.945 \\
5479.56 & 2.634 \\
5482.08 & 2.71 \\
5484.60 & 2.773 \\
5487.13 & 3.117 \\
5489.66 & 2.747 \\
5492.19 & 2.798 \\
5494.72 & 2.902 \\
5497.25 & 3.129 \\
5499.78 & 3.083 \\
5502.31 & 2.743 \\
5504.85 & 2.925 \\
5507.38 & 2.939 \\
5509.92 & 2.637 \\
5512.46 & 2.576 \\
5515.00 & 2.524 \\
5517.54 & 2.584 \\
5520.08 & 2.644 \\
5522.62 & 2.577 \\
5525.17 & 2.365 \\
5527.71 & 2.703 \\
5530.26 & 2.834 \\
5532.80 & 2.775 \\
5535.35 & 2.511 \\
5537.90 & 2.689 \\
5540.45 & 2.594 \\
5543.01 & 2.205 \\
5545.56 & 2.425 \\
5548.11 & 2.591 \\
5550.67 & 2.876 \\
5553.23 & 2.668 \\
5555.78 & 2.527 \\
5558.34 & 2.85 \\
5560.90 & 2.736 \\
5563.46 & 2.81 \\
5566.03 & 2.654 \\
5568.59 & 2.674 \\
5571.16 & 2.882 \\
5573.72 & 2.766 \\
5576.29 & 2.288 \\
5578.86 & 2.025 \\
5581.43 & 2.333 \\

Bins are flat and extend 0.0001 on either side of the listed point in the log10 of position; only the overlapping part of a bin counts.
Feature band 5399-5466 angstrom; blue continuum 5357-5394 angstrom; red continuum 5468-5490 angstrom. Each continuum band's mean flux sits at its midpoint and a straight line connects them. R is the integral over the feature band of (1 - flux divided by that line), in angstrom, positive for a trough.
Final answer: 2.0 angstrom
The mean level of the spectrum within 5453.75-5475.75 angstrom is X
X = 2.7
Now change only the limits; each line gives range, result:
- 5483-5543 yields 2.73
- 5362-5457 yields 2.69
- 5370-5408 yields 2.66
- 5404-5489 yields 2.71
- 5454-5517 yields 2.78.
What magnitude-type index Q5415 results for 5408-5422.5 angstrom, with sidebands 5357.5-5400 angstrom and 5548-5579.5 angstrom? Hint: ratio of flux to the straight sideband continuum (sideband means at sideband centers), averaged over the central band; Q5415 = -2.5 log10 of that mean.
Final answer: 0.05 mag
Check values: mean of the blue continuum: 2.7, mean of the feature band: 2.58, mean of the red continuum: 2.66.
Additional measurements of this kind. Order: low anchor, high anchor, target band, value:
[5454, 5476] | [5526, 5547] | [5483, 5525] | -0.05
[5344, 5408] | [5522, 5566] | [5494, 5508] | -0.12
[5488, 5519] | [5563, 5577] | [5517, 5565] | 0.04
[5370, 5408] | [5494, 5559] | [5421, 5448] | -0.04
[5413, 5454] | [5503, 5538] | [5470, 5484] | -0.03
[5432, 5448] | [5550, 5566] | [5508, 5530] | 0.05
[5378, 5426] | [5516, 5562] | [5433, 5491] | -0.04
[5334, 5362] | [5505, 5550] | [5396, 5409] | 0.03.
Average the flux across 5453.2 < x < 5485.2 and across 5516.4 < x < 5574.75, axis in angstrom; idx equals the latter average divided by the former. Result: 0.98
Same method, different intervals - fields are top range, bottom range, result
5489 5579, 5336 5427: 0.99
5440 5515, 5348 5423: 1.03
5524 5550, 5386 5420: 0.97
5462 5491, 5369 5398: 1.04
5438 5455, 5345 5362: 0.96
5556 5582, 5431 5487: 0.96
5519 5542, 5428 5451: 0.96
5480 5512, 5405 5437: 1.08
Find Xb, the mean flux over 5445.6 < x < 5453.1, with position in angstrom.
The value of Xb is 2.94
